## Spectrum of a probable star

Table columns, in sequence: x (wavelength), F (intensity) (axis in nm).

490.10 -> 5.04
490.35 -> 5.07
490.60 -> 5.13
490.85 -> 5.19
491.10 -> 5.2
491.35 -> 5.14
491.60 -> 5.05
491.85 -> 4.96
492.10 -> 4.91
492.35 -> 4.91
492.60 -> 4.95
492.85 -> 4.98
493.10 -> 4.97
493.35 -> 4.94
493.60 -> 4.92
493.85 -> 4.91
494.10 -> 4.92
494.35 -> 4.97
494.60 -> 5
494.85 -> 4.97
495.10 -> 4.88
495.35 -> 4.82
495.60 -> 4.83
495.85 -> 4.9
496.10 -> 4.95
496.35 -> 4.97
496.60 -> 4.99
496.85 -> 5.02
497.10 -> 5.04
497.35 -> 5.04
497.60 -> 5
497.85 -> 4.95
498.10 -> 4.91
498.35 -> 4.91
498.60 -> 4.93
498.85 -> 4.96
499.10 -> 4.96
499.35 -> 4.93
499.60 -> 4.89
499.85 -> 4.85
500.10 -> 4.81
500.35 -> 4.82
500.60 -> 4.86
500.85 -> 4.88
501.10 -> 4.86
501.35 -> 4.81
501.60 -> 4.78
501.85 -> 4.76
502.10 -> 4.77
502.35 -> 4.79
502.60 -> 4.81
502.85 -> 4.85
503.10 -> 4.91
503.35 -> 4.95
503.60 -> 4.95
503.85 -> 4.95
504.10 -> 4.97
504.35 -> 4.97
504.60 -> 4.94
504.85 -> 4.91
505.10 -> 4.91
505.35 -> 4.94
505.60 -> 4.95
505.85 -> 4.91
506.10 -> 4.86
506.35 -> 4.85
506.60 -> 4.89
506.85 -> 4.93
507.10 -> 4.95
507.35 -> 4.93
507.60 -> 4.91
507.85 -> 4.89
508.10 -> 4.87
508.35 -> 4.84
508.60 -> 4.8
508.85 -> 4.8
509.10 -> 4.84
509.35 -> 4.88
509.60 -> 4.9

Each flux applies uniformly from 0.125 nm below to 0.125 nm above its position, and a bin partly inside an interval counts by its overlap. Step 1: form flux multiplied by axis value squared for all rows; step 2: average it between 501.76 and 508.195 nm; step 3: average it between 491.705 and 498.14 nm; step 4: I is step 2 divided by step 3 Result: 1.03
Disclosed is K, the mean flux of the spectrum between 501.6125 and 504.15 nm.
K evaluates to 4.86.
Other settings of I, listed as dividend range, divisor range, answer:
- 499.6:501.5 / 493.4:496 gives 1.01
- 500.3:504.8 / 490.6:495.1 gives 1.01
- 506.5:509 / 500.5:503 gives 1.04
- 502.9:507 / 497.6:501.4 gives 1.03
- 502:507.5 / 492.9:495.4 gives 1.04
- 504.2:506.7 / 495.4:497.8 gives 1.03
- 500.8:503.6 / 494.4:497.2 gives 1.00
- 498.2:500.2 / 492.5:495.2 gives 1.01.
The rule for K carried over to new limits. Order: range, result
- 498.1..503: 4.86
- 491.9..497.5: 4.95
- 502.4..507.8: 4.91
